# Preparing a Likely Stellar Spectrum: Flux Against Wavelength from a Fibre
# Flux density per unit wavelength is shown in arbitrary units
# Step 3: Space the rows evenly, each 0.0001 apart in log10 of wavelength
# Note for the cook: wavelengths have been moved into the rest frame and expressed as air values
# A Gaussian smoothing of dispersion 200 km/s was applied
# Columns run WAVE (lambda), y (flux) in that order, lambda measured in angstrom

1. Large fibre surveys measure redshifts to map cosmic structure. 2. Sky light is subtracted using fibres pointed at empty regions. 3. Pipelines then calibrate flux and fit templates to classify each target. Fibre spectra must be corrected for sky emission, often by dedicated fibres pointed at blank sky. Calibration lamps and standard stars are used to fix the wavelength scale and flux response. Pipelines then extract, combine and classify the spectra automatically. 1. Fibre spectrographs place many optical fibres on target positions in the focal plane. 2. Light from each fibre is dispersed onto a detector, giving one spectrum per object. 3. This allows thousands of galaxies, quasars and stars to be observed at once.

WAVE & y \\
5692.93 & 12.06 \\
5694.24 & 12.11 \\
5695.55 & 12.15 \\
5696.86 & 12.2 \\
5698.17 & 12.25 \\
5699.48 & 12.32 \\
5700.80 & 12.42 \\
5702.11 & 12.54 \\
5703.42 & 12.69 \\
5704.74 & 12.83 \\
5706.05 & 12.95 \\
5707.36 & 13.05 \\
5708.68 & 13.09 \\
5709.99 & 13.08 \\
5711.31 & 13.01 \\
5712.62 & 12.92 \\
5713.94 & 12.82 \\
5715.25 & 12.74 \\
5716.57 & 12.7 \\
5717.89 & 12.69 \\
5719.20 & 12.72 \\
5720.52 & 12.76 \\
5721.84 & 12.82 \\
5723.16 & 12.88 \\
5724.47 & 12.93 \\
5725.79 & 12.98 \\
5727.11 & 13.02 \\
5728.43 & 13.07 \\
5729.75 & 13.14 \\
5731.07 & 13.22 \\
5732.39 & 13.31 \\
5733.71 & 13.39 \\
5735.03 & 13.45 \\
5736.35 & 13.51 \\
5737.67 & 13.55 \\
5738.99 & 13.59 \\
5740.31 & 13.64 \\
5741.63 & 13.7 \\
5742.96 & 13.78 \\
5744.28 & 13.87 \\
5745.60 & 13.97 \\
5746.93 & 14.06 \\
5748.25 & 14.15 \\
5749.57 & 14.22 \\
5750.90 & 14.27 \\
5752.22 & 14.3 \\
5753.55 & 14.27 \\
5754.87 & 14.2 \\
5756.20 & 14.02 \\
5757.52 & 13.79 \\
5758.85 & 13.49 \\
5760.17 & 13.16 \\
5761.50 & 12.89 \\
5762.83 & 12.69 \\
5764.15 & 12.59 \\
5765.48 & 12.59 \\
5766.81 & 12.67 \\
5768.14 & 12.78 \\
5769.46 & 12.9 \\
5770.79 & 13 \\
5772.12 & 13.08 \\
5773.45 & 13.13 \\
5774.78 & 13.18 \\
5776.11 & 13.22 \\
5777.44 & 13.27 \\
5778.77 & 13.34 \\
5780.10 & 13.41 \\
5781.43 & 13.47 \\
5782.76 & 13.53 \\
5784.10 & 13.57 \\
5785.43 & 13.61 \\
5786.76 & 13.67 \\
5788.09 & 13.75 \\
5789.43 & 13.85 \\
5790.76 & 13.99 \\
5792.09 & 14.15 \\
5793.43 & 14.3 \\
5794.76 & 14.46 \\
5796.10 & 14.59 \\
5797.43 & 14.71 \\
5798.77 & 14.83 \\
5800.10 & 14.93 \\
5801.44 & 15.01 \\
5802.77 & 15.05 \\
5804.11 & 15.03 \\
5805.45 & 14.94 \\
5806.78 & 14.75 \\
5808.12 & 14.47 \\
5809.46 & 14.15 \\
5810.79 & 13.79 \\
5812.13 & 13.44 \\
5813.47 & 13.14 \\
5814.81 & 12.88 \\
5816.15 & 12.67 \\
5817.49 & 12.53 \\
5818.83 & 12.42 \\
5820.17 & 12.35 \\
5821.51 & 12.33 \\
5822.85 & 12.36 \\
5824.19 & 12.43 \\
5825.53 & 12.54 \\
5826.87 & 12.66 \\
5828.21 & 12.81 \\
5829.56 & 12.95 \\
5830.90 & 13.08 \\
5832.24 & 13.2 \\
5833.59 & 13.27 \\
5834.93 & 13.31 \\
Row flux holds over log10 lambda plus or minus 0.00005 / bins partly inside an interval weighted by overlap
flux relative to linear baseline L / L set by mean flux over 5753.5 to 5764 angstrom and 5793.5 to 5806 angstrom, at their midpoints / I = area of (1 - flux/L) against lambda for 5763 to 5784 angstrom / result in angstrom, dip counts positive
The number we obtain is 1.3 angstrom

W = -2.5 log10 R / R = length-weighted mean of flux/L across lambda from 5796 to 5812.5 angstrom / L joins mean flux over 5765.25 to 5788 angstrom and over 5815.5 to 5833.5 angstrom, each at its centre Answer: -0.14 mag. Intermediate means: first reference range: 13.2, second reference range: 12.7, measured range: 14.6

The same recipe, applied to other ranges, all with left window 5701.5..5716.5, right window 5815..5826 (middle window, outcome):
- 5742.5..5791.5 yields -0.07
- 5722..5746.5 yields -0.05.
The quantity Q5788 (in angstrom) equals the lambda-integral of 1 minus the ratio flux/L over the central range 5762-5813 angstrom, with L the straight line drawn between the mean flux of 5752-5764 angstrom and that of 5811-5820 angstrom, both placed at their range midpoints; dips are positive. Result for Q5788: -2.26 angstrom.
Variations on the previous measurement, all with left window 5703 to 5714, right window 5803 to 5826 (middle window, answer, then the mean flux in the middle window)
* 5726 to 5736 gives -0.2 angstrom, 13.2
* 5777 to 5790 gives -0.3 angstrom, 13.5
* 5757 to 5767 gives 0.1 angstrom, 13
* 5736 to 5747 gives -0.6 angstrom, 13.7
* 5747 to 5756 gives -0.8 angstrom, 14.2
